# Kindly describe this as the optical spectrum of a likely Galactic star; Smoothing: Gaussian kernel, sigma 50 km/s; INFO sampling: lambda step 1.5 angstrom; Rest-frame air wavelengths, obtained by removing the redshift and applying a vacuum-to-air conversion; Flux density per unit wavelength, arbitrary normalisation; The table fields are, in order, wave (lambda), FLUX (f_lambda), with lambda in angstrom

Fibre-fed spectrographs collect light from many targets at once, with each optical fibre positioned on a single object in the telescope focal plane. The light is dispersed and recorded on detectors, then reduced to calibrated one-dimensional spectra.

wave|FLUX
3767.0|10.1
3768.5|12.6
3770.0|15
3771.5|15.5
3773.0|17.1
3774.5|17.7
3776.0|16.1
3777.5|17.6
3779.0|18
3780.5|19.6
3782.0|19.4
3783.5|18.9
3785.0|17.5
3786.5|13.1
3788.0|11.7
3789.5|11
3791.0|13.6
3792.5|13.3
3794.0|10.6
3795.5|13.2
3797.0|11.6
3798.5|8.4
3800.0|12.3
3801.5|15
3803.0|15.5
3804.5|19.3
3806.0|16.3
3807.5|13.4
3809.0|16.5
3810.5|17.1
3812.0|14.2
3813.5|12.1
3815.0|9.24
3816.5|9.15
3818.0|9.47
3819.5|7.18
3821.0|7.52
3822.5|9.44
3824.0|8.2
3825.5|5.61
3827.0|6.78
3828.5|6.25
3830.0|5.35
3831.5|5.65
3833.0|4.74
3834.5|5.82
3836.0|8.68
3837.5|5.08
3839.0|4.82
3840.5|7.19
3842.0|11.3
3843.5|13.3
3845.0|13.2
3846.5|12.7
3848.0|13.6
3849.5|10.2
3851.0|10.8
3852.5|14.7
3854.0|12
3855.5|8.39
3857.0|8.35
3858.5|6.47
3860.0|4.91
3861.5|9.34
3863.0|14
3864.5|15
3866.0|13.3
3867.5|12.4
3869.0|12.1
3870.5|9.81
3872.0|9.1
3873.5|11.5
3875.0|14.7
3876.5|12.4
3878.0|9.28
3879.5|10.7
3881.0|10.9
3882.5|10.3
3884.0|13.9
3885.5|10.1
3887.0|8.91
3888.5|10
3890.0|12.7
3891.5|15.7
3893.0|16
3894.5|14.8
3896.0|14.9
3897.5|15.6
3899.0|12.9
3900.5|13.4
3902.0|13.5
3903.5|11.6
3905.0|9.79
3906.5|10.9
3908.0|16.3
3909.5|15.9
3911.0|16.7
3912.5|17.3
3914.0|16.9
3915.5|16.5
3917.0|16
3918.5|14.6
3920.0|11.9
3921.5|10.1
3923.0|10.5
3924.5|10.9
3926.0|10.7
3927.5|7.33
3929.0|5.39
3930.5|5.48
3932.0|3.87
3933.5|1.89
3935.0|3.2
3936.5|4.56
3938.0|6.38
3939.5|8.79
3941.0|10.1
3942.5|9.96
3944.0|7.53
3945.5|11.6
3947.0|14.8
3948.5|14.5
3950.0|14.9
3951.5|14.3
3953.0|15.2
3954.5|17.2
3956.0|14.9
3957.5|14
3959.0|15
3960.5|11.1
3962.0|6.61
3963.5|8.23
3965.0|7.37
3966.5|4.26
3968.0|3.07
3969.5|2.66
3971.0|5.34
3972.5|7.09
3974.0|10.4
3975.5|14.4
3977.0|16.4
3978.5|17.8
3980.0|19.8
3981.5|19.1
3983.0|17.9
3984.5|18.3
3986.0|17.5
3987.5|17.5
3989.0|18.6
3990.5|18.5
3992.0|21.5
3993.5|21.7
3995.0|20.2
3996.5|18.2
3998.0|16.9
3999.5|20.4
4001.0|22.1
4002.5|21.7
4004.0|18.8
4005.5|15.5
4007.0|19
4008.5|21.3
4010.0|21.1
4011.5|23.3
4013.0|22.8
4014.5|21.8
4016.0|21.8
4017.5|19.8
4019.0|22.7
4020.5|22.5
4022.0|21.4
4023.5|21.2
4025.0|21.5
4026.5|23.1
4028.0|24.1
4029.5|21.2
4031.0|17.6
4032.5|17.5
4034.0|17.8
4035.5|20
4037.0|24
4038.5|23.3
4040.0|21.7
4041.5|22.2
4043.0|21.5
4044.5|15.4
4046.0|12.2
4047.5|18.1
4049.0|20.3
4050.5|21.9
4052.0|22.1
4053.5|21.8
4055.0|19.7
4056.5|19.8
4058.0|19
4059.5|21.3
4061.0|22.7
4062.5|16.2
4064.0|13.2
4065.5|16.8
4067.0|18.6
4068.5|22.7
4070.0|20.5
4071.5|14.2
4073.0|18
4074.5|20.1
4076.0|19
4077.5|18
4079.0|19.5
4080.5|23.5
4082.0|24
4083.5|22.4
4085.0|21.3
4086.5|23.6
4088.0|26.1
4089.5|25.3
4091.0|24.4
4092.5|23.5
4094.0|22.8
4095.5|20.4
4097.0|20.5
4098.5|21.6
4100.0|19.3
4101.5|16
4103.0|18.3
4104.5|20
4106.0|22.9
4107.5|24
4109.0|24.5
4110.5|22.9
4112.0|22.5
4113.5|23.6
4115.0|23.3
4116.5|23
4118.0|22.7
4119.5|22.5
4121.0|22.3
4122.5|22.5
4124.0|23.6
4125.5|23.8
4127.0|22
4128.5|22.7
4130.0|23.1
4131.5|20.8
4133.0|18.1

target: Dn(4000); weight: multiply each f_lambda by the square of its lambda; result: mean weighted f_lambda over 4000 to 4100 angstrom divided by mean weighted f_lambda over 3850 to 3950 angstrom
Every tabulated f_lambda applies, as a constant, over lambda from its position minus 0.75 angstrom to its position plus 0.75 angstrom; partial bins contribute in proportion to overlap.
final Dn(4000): 2.0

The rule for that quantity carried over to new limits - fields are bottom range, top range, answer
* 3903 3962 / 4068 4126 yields 2.07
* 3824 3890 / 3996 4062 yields 2.26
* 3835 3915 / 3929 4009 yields 1.18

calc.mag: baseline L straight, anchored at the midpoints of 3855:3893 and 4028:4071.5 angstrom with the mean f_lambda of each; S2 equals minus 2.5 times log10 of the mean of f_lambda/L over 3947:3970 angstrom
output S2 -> 0.33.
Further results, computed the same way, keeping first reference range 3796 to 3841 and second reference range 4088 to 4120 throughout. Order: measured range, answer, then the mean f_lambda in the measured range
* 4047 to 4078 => 0.06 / 19.3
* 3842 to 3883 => 0.05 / 11.2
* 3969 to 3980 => 0.42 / 11.4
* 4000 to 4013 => -0.14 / 20.5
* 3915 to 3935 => 0.47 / 9.3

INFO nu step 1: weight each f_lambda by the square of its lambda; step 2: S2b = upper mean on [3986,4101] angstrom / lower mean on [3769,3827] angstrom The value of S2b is 1.72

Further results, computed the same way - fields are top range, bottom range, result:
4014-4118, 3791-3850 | 2.25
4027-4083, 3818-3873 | 2.36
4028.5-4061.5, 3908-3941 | 2.06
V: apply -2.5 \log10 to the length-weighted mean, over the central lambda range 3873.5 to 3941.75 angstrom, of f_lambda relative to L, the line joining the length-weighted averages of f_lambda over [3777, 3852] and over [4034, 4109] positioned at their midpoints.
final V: 0.27 mag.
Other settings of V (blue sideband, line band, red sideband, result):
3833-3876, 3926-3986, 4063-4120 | 0.386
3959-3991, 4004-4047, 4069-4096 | -0.231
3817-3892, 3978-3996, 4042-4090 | -0.176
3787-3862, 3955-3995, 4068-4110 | 0.227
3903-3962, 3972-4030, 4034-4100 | -0.207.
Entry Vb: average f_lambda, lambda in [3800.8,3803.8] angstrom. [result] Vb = 15.3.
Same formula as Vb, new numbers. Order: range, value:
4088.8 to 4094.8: 24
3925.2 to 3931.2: 7.27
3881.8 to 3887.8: 10.8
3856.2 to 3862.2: 7.26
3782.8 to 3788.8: 15.2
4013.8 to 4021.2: 21.7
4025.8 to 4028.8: 23.6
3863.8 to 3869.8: 13.2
